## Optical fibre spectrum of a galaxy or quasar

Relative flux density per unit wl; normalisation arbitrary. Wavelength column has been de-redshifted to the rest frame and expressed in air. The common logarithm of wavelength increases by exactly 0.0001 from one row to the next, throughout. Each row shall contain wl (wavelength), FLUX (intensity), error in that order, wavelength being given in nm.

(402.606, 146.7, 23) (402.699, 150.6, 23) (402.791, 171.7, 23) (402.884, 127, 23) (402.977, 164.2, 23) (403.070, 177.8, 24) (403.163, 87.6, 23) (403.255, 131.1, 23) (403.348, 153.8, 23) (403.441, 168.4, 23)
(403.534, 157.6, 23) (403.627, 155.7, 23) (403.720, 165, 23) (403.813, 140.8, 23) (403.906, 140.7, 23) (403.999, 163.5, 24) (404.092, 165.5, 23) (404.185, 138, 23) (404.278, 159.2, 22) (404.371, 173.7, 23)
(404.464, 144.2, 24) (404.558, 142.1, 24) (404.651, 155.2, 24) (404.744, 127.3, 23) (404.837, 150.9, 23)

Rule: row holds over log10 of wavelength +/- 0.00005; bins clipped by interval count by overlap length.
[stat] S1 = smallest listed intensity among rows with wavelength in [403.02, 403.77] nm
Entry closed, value 87.6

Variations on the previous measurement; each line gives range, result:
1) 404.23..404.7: 142.1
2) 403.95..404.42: 138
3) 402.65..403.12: 127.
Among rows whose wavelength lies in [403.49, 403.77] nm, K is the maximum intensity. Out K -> 165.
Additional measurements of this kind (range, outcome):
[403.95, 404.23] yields 165.5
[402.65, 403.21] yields 177.8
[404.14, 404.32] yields 159.2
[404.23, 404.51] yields 173.7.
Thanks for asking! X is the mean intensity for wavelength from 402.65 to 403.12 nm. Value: 158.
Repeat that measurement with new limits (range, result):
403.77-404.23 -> 150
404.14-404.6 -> 151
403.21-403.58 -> 153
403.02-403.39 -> 138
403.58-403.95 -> 151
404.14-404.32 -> 148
